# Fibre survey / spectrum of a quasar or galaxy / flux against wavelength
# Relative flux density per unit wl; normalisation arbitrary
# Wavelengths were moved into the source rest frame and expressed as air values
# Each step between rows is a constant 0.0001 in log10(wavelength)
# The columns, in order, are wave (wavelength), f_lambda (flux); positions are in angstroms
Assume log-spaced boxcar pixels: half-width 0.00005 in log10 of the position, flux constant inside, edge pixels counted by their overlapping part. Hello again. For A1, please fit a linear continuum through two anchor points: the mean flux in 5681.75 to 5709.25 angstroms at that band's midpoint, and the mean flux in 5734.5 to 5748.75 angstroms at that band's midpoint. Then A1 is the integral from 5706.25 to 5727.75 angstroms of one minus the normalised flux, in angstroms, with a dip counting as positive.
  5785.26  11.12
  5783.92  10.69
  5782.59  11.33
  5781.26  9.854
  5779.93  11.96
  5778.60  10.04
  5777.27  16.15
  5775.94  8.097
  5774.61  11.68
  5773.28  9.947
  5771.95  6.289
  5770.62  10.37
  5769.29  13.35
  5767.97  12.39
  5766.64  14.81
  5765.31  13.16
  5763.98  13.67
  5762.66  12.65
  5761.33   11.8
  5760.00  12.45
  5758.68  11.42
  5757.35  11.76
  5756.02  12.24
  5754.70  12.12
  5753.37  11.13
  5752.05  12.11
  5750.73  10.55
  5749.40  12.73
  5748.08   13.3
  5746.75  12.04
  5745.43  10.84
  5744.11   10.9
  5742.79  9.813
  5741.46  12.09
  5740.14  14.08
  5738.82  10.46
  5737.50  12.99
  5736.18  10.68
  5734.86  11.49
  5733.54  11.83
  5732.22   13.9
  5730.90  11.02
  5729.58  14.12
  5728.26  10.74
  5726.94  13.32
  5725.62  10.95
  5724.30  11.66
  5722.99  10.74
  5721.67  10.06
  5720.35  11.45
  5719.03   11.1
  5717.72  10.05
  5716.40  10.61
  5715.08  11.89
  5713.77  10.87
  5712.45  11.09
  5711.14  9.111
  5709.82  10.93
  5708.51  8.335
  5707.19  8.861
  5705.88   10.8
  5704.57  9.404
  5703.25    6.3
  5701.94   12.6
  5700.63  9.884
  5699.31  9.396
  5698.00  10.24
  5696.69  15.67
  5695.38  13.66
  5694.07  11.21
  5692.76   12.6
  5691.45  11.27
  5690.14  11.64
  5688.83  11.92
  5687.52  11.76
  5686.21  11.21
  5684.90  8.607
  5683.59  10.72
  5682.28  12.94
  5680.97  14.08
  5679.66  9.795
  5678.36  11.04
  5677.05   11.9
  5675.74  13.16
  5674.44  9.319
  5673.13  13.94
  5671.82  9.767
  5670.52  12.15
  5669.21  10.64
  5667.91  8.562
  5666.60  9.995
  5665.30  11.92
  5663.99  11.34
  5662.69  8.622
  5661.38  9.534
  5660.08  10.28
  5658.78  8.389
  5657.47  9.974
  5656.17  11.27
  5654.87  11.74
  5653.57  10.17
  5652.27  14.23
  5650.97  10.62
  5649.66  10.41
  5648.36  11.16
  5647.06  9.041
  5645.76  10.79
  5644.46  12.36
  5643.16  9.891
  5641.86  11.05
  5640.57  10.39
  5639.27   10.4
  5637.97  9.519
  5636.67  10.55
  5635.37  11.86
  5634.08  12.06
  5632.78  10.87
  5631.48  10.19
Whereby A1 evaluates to 1.12 angstroms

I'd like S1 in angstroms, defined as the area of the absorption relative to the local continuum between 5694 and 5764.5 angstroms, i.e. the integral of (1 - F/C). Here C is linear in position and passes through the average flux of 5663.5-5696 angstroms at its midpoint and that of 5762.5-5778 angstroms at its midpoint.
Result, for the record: 1.6 angstroms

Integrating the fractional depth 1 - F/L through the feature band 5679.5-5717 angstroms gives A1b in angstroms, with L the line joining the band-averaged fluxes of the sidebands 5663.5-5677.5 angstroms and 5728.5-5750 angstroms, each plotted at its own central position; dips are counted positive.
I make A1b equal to 1.7 angstroms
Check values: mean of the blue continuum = 11.1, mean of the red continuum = 12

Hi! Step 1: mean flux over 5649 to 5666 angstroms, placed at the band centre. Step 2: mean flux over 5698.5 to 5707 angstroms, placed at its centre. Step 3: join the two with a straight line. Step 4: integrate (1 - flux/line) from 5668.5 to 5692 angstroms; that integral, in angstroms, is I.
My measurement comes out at -2.9 angstroms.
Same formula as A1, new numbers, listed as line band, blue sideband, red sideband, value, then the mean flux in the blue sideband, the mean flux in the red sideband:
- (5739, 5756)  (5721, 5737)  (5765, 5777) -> -0.4 angstroms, 11.7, 11.2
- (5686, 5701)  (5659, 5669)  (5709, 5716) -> -1.9 angstroms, 10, 10.7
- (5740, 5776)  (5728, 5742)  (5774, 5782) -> -0.1 angstroms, 12.2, 11.3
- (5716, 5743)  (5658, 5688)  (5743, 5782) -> -0.6 angstroms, 10.8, 11.7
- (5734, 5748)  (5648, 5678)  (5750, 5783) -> -0.2 angstroms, 10.8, 11.7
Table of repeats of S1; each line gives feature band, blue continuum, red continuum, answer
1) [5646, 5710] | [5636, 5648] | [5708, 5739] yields -0.40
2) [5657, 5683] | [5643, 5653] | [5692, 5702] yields 1.32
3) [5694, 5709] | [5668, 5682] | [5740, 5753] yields 1.37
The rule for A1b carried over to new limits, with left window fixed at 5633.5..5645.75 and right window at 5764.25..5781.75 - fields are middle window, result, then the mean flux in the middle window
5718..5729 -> 0.02 angstroms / 11.2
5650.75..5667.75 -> 0.64 angstroms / 10.6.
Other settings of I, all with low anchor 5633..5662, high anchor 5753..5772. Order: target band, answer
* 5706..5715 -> 1.1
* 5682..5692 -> 0.0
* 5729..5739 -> -0.3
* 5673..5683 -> -0.7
